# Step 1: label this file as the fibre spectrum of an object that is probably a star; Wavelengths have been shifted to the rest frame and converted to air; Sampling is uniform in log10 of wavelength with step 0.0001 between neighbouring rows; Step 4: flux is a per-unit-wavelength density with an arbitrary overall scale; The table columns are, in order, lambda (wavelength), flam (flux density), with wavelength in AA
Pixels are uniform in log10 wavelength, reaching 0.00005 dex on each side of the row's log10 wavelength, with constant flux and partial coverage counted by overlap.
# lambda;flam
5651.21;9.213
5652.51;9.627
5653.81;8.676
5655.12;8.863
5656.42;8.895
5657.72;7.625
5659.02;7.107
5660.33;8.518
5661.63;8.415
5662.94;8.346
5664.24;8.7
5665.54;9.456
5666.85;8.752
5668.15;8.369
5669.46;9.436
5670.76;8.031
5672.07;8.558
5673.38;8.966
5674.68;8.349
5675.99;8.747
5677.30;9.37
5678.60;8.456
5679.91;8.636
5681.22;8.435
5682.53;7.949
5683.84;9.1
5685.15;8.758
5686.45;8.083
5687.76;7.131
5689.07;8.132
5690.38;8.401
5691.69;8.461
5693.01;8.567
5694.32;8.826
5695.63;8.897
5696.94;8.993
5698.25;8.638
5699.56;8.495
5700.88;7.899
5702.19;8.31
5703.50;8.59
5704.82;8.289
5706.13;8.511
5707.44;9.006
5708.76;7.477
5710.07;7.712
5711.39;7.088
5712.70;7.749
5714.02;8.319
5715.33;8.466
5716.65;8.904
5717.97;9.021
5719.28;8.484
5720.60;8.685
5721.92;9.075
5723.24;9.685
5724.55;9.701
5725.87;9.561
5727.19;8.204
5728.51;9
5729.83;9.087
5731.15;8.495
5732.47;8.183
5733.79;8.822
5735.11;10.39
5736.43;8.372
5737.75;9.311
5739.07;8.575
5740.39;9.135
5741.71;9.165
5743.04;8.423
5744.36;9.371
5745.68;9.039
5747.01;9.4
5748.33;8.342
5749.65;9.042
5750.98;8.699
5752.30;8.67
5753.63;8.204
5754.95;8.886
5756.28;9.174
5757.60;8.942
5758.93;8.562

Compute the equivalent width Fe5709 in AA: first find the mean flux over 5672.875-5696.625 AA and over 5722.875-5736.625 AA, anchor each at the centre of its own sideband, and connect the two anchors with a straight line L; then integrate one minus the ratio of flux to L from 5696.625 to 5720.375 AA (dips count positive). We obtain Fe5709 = 1.3 AA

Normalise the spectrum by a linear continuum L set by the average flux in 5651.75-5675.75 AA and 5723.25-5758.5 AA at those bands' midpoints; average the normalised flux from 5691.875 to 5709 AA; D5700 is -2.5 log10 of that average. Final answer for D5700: 0.030 mag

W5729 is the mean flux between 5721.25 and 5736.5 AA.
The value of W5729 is 9.07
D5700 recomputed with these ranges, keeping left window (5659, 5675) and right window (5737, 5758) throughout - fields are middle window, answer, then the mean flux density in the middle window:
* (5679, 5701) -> 0.03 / 8.45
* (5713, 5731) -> -0.01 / 8.9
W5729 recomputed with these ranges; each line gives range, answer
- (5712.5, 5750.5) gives 8.91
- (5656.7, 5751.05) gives 8.62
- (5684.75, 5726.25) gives 8.49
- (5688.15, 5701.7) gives 8.5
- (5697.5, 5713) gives 8.16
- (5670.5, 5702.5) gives 8.49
